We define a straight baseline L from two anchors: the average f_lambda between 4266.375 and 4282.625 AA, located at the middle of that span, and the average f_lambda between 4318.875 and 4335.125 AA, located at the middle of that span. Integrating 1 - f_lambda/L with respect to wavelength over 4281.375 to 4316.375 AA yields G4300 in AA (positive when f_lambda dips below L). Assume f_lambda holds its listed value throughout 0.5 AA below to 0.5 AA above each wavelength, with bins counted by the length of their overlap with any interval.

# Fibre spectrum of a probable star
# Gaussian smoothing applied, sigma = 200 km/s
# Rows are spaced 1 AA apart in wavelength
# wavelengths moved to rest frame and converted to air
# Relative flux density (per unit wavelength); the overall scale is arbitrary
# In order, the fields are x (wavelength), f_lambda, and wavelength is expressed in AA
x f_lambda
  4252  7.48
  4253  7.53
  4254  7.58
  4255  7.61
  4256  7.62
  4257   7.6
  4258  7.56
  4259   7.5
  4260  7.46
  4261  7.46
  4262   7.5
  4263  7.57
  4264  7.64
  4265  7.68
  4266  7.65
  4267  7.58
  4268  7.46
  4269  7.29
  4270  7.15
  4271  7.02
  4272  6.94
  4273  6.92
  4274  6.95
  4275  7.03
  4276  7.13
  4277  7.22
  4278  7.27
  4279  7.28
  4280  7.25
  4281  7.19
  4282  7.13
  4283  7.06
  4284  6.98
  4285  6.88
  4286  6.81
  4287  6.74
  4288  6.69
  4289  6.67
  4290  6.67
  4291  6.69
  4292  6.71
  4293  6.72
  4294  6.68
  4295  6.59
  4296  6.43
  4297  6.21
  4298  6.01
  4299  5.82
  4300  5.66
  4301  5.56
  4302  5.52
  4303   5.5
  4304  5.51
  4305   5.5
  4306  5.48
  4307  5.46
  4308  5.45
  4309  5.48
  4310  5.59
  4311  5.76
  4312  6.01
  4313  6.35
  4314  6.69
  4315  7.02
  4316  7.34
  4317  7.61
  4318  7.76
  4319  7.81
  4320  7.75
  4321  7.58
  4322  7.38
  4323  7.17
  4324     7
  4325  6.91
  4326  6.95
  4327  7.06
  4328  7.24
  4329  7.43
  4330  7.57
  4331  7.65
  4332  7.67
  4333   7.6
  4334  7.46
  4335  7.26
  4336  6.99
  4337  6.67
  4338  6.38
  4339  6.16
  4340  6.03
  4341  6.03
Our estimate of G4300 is 4.8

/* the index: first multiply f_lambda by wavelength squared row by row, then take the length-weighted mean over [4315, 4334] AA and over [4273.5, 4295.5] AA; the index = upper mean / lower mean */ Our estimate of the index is 1.09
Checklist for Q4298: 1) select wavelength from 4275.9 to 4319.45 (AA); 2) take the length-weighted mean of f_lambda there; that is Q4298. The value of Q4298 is 6.49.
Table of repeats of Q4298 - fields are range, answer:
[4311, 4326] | 7.12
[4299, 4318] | 6.01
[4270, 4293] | 6.96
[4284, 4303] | 6.38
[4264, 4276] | 7.25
